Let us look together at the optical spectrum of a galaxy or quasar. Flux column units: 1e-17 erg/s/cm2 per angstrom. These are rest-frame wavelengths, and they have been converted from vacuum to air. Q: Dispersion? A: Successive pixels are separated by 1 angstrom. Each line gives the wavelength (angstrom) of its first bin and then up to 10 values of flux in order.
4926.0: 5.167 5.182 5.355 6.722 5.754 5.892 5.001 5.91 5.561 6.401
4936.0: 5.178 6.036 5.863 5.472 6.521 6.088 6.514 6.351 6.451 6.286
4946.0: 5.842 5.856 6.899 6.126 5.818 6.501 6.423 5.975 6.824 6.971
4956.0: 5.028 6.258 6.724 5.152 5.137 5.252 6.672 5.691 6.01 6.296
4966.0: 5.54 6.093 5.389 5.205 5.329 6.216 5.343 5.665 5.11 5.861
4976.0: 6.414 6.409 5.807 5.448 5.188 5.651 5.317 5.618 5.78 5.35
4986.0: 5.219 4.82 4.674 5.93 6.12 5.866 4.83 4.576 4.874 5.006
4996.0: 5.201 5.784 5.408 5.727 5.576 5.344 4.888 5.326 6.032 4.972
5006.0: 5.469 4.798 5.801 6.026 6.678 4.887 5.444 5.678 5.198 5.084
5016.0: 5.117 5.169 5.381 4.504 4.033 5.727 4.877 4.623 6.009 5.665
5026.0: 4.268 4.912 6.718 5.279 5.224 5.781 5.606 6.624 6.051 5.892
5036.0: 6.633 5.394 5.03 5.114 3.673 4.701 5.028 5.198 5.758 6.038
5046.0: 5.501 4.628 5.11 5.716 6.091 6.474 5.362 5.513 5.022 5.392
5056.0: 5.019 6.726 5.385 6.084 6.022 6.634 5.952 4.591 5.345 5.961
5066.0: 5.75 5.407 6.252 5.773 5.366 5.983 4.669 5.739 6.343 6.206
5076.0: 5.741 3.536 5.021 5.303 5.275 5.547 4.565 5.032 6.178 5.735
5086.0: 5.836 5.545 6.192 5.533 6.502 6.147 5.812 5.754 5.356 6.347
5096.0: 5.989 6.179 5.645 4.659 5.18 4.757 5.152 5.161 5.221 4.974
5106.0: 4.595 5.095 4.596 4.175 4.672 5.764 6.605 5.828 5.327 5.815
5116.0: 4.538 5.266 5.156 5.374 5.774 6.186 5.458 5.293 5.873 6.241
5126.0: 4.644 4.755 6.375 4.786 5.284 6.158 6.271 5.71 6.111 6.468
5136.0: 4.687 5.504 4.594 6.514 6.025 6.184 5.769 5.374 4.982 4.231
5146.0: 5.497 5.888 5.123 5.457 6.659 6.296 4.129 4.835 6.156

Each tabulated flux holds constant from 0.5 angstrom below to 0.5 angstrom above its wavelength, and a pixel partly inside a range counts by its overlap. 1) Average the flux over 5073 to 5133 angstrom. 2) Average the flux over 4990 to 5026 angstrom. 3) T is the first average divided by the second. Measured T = 1.03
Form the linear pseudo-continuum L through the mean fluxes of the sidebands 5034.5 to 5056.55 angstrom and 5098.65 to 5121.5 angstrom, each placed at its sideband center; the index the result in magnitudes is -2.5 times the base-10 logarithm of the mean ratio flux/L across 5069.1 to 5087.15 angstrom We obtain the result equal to -0.03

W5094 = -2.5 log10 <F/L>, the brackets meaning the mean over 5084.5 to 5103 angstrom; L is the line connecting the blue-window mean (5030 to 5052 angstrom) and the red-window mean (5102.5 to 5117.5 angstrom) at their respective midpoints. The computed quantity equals -0.08 mag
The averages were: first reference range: 5.52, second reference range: 5.18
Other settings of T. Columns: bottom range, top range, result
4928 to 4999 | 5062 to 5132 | 0.95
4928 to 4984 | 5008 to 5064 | 0.92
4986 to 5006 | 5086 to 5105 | 1.05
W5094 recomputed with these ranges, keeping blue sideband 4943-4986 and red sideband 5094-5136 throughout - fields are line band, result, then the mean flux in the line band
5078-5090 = 0.00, 5.54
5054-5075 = -0.02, 5.71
